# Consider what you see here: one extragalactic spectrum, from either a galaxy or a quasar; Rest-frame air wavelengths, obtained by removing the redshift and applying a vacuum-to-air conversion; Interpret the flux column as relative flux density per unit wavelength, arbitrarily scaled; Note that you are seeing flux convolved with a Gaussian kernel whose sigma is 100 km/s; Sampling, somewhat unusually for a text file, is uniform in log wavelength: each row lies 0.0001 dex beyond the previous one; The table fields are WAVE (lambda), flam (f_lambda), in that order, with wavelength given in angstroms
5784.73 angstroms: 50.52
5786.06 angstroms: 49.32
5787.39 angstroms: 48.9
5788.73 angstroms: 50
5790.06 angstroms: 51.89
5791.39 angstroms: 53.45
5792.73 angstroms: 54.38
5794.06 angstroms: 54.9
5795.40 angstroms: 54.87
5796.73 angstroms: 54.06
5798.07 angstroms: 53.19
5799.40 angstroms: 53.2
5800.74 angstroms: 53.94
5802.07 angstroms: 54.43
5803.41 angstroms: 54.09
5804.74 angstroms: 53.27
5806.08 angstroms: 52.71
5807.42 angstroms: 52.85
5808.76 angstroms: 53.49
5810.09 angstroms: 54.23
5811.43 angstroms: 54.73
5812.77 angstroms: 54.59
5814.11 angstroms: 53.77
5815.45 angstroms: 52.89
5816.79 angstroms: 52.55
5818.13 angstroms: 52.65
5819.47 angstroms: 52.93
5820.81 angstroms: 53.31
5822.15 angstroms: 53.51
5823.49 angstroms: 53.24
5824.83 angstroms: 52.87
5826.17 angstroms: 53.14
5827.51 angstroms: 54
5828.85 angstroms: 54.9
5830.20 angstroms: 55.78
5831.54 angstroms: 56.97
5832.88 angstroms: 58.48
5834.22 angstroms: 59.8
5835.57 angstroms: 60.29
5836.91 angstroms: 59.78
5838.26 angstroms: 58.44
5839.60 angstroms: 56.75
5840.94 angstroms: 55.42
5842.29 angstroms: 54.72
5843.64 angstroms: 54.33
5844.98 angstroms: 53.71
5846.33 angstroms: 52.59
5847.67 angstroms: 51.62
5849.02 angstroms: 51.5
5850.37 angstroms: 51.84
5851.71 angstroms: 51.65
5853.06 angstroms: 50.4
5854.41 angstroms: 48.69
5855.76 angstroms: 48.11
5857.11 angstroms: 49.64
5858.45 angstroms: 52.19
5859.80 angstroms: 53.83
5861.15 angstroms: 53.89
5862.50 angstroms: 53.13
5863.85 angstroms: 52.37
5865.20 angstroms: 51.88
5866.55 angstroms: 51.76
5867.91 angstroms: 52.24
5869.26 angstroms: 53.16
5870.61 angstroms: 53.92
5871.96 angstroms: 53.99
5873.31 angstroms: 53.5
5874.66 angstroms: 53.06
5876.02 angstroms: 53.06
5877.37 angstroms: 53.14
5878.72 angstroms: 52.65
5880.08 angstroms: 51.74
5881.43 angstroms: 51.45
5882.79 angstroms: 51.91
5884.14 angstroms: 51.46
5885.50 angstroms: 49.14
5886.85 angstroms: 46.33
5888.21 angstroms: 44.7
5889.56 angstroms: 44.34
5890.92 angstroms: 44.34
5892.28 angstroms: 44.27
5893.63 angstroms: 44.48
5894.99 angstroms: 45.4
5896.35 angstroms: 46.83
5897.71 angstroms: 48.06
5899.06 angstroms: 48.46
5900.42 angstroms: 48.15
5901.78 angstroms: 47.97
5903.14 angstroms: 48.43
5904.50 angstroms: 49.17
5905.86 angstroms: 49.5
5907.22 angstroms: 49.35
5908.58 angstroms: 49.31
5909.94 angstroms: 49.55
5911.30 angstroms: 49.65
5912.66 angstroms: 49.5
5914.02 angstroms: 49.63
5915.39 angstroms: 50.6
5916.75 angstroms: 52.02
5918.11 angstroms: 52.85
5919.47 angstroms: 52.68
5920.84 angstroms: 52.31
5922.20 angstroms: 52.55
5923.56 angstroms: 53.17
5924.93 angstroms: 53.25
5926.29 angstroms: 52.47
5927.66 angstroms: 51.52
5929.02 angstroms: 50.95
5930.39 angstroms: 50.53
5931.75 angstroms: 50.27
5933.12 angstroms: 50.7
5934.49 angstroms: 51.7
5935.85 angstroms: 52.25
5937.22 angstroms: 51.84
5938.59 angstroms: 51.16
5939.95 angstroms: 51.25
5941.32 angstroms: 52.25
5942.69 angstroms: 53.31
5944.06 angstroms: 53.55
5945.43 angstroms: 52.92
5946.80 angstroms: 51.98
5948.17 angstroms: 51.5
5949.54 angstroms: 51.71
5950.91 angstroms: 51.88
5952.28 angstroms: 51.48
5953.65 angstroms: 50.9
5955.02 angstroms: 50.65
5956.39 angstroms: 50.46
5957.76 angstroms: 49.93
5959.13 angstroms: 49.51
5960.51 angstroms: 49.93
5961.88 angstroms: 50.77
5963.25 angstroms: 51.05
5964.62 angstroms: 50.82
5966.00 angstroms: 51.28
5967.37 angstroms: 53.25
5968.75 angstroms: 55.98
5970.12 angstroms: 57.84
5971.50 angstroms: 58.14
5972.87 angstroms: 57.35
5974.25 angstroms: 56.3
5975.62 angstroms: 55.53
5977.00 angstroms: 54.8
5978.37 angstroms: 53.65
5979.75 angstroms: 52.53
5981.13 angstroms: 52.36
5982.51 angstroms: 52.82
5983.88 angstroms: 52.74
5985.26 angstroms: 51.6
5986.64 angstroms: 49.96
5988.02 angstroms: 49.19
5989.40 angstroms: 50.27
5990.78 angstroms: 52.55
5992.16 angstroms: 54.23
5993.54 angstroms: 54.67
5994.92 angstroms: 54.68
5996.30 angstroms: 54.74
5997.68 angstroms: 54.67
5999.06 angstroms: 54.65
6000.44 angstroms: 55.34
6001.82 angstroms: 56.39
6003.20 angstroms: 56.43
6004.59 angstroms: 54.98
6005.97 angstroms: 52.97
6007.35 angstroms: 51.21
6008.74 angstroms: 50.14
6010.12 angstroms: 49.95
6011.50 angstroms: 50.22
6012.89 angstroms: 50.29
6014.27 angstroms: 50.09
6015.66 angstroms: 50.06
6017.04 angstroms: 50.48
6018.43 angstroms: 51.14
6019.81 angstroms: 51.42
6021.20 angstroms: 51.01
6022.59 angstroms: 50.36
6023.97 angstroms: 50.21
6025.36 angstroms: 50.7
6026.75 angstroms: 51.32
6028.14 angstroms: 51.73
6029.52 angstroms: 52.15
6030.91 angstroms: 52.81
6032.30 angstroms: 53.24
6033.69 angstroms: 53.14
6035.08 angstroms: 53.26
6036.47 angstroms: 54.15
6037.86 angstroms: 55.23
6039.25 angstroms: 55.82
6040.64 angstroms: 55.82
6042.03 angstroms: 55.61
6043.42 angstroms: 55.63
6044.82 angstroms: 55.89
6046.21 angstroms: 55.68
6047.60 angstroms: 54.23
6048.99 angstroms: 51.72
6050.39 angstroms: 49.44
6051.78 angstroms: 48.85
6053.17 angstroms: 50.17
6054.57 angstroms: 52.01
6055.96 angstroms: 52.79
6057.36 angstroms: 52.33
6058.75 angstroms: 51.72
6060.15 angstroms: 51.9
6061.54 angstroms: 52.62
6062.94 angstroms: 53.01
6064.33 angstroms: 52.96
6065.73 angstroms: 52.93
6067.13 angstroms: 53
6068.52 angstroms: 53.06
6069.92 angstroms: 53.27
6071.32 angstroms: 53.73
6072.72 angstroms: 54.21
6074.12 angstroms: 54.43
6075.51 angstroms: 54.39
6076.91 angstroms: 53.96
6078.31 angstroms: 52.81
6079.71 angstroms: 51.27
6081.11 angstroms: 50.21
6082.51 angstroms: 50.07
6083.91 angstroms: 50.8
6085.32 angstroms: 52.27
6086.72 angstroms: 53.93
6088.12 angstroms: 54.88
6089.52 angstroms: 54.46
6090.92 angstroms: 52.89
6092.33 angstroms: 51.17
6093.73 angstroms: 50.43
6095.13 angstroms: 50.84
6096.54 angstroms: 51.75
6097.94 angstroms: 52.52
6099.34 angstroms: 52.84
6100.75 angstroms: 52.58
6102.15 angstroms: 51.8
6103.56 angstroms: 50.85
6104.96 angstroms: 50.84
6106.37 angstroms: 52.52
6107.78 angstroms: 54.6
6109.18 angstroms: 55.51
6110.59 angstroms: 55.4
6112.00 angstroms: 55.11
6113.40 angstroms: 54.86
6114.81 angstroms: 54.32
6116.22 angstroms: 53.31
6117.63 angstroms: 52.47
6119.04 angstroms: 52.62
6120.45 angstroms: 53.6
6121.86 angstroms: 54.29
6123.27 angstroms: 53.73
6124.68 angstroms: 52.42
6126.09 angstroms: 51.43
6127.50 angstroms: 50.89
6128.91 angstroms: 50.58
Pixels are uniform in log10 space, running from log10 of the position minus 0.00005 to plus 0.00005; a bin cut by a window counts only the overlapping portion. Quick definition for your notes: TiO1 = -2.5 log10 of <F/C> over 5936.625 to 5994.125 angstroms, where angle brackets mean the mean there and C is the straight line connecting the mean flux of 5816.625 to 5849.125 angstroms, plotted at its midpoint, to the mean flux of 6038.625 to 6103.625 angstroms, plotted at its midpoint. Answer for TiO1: 0.03 mag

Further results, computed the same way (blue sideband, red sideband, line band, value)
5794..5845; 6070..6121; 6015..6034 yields 0.04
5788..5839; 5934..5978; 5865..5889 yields 0.04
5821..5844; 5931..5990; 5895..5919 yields 0.10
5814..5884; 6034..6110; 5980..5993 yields 0.03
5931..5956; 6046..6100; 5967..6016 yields -0.03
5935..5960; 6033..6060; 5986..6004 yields -0.03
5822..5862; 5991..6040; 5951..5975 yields 0.01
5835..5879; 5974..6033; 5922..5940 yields 0.02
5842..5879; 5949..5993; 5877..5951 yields 0.05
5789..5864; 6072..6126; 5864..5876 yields 0.02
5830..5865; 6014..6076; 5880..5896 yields 0.14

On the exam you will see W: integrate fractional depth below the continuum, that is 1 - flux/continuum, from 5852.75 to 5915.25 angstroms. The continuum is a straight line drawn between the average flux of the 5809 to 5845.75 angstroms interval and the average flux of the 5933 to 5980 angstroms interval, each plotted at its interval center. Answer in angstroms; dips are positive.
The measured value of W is 4.69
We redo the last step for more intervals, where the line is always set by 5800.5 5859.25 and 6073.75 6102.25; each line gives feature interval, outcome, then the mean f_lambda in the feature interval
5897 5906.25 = 0.9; 48.5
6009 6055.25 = 0.4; 52.2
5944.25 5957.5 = 0.4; 51.5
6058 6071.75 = -0.1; 52.8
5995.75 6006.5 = -0.4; 55.1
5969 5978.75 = -0.6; 56.3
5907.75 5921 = 0.7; 50.7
